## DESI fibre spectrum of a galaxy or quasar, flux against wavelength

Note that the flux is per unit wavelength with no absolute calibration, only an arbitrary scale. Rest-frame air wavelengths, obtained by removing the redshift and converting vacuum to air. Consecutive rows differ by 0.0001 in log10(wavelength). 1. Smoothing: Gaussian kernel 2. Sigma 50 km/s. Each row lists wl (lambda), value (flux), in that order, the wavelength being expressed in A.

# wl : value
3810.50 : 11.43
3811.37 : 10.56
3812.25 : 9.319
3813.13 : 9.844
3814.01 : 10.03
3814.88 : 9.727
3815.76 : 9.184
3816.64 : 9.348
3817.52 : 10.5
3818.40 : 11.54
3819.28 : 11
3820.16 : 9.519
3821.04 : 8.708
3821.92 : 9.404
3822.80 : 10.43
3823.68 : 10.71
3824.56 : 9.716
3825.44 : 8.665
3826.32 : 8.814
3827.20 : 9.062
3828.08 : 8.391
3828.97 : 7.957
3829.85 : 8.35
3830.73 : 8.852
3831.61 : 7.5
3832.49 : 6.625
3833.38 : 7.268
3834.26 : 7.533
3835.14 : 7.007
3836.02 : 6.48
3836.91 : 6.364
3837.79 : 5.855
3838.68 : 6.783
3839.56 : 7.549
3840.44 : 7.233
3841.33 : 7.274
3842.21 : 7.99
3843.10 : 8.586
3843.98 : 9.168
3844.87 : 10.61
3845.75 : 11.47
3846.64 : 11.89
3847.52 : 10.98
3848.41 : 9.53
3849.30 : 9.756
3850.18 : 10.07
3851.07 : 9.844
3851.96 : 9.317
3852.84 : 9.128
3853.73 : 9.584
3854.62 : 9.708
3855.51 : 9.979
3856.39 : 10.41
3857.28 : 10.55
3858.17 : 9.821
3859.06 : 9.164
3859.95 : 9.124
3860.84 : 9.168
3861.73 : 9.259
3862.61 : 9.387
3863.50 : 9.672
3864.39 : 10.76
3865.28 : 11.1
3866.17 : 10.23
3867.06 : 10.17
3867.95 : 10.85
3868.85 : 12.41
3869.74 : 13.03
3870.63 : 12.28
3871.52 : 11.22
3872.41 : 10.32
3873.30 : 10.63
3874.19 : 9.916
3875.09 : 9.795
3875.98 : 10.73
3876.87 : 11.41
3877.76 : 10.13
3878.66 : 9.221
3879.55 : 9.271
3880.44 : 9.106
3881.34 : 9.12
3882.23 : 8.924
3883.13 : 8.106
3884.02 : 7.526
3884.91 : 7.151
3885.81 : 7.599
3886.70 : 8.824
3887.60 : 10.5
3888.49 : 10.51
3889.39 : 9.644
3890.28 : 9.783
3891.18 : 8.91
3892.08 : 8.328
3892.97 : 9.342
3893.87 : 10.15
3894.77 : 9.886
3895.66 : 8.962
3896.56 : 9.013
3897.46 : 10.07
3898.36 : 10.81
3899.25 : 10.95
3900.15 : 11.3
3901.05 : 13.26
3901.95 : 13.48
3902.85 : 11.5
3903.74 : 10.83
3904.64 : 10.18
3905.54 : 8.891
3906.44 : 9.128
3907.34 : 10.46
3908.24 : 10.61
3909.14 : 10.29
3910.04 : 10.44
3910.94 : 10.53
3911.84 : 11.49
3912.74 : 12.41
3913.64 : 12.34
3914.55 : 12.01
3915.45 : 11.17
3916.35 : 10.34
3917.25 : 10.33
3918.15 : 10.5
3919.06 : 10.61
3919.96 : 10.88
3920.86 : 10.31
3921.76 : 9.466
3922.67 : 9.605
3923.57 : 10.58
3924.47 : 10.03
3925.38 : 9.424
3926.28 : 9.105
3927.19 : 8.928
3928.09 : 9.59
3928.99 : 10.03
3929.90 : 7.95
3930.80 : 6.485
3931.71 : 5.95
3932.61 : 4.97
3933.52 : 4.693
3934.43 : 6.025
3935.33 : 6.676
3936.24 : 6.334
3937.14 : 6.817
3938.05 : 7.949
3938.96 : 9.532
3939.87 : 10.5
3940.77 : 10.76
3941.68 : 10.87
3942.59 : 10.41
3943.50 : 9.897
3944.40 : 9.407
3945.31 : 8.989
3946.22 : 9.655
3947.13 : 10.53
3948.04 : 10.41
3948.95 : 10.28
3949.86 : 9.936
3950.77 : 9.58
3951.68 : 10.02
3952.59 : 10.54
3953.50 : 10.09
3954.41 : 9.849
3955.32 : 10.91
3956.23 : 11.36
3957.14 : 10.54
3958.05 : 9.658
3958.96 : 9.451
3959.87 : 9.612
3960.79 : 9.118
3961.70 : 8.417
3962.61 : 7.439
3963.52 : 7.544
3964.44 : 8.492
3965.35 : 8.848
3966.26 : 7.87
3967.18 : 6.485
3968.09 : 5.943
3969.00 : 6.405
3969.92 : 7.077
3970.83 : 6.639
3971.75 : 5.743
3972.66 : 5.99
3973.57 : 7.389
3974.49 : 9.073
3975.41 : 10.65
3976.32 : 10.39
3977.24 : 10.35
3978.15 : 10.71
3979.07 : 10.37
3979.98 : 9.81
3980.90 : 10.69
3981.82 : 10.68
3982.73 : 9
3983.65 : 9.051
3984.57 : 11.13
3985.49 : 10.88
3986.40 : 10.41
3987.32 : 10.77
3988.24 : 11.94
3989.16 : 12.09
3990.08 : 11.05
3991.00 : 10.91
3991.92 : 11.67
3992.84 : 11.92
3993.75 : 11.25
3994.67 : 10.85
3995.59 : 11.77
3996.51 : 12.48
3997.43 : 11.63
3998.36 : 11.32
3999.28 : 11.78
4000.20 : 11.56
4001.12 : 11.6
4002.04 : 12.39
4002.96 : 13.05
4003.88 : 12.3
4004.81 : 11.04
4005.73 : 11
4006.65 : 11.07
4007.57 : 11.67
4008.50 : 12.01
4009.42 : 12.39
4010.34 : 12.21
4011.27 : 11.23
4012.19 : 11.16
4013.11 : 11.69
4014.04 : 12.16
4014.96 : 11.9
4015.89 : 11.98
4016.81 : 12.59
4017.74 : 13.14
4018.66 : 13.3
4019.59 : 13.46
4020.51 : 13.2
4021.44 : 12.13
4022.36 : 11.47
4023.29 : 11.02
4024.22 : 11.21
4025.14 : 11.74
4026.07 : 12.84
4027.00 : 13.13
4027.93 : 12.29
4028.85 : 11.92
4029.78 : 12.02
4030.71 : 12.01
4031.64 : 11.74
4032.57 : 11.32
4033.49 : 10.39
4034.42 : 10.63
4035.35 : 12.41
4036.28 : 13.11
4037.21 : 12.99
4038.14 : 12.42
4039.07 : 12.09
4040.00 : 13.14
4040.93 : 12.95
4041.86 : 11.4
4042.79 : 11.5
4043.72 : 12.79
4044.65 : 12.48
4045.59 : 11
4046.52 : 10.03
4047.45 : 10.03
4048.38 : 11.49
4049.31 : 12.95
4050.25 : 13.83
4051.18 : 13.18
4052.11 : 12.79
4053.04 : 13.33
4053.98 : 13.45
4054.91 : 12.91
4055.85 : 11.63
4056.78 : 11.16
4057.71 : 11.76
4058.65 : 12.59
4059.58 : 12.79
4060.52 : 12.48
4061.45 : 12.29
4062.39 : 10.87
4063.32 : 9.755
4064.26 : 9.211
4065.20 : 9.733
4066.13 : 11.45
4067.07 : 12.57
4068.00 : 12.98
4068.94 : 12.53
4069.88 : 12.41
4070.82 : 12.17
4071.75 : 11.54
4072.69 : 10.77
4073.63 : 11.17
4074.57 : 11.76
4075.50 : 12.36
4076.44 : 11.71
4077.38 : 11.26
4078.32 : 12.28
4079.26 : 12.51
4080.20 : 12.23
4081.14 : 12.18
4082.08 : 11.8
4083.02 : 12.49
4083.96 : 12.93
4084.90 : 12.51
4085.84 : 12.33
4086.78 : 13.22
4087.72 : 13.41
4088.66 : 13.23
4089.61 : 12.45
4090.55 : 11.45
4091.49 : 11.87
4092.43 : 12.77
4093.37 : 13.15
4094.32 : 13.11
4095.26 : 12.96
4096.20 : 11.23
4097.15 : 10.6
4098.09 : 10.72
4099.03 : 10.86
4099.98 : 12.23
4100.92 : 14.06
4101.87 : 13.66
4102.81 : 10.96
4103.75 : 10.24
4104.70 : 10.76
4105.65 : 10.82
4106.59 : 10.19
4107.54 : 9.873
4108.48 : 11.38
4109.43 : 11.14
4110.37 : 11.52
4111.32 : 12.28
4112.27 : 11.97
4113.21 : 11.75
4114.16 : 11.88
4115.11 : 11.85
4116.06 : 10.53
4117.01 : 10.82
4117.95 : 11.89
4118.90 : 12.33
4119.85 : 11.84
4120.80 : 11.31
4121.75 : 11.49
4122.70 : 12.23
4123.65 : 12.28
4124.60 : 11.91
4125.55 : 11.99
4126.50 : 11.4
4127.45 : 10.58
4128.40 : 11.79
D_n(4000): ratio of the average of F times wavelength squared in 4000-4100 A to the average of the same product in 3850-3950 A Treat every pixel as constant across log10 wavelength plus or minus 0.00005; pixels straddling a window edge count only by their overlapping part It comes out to 1.33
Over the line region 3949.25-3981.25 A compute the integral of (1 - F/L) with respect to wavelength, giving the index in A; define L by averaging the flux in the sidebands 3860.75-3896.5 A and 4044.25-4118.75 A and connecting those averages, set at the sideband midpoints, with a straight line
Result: 5.26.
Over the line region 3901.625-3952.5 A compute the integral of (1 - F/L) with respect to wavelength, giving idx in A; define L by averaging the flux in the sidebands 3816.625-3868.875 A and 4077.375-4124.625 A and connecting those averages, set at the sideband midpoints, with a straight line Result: 2.20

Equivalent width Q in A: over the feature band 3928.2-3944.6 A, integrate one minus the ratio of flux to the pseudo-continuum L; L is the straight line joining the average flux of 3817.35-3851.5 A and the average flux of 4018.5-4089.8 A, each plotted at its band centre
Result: 3.6 A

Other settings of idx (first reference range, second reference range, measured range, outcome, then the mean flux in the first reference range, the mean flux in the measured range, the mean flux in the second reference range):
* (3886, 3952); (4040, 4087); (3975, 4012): -1.1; 9.72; 11.2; 12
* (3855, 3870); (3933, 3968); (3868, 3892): 0.5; 10.3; 9.84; 9.05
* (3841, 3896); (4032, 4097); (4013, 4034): -0.9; 9.8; 12.1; 12.1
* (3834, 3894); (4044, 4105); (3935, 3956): 1.7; 9.46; 9.6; 12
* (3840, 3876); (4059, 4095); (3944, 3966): 2.7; 10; 9.59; 12.1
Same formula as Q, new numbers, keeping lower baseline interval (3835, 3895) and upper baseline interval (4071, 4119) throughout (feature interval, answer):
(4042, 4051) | -0.4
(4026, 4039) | -1.0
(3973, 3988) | 0.9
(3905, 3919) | -1.0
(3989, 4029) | -3.4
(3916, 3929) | 0.1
